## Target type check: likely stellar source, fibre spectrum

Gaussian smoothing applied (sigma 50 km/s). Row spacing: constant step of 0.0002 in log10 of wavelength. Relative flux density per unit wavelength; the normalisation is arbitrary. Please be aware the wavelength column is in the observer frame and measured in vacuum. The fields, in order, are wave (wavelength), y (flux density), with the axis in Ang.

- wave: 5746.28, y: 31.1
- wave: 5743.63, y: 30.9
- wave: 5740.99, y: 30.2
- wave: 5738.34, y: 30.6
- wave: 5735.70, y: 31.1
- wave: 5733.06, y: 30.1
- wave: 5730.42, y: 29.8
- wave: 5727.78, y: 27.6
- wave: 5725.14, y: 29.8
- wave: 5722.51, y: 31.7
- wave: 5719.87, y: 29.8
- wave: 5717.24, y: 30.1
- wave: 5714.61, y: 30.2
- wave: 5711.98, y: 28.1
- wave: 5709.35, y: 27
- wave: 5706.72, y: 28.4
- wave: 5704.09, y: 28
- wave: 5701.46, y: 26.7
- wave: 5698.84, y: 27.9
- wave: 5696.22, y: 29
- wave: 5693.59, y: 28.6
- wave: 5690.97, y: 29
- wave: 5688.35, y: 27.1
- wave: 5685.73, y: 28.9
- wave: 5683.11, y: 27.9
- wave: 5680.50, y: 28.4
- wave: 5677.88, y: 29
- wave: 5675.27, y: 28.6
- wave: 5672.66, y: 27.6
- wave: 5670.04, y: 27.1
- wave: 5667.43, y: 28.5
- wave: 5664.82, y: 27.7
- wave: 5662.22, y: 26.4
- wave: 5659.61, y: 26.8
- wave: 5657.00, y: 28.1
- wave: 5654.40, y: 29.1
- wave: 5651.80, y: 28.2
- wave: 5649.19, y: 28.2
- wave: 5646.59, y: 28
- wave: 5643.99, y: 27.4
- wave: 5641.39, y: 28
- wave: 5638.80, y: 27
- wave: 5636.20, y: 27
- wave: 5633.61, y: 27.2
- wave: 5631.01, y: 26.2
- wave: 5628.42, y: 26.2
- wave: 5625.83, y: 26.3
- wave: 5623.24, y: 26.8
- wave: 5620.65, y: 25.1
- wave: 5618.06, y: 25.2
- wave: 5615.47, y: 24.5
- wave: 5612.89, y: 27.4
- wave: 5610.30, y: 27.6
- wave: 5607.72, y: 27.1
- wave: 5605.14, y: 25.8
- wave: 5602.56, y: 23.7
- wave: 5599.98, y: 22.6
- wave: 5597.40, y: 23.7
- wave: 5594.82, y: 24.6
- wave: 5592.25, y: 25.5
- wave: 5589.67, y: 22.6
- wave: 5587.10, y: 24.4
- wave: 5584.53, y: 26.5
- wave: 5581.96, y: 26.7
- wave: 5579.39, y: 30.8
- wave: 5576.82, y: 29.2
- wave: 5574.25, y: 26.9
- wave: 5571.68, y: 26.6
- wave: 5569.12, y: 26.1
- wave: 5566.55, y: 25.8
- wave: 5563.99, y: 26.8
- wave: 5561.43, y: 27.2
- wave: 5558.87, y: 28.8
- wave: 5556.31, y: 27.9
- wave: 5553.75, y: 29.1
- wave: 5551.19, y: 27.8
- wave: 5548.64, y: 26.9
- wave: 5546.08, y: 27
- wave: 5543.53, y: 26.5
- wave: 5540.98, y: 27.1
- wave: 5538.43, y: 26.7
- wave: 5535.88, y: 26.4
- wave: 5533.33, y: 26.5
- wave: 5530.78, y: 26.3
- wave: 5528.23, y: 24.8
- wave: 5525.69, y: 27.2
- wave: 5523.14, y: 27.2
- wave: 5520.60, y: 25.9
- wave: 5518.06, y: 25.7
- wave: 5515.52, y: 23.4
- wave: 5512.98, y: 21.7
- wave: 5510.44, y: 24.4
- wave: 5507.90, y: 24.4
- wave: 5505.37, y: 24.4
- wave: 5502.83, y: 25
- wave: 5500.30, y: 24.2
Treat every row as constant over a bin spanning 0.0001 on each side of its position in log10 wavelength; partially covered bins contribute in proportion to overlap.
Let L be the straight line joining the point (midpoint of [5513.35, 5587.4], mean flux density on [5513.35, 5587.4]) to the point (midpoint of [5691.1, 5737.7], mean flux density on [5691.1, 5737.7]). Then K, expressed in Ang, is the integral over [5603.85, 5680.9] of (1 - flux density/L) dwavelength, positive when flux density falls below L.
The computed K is 2.4 Ang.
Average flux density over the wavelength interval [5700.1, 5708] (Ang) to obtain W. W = 27.7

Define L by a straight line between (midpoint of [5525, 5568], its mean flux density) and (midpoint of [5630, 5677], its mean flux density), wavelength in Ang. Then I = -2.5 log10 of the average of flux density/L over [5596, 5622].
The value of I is 0.09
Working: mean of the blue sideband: 27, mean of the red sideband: 27.6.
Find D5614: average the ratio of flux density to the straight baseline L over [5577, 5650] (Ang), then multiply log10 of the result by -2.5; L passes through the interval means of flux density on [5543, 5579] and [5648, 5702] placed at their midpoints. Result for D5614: 0.06 mag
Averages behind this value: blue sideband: 27.4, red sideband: 28.1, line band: 26.2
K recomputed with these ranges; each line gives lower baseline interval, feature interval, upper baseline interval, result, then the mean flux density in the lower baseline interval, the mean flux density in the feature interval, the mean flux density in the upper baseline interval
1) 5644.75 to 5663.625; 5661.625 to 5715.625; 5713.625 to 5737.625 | 1.4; 27.8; 28.1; 30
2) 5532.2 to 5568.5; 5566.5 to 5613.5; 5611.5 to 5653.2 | 1.8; 27.2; 26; 26.8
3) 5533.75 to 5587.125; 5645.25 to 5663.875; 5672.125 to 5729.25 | 0.2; 27.3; 27.8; 28.6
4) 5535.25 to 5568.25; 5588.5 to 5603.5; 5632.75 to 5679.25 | 2.0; 27.2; 23.8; 27.8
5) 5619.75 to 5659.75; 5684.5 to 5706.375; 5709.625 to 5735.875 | 0.5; 27.3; 28.2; 29.7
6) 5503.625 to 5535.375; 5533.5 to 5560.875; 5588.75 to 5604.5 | -3.0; 25.2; 27.4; 23.9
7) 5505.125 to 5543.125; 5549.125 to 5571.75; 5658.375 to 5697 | -1.1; 25.5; 27.4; 28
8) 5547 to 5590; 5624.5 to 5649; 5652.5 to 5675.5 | 0.4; 27.2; 27.1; 27.7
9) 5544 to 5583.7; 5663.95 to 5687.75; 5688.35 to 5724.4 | 0.3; 27.5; 28.2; 28.8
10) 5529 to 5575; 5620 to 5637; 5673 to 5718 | 0.8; 27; 26.4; 28.4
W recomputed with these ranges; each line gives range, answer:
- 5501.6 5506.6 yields 24.7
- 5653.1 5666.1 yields 27.6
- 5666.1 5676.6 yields 27.9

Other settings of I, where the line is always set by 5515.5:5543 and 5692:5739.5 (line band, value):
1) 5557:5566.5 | -0.03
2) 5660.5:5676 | 0.03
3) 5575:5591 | 0.02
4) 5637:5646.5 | 0.02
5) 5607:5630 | 0.06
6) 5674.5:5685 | 0.00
